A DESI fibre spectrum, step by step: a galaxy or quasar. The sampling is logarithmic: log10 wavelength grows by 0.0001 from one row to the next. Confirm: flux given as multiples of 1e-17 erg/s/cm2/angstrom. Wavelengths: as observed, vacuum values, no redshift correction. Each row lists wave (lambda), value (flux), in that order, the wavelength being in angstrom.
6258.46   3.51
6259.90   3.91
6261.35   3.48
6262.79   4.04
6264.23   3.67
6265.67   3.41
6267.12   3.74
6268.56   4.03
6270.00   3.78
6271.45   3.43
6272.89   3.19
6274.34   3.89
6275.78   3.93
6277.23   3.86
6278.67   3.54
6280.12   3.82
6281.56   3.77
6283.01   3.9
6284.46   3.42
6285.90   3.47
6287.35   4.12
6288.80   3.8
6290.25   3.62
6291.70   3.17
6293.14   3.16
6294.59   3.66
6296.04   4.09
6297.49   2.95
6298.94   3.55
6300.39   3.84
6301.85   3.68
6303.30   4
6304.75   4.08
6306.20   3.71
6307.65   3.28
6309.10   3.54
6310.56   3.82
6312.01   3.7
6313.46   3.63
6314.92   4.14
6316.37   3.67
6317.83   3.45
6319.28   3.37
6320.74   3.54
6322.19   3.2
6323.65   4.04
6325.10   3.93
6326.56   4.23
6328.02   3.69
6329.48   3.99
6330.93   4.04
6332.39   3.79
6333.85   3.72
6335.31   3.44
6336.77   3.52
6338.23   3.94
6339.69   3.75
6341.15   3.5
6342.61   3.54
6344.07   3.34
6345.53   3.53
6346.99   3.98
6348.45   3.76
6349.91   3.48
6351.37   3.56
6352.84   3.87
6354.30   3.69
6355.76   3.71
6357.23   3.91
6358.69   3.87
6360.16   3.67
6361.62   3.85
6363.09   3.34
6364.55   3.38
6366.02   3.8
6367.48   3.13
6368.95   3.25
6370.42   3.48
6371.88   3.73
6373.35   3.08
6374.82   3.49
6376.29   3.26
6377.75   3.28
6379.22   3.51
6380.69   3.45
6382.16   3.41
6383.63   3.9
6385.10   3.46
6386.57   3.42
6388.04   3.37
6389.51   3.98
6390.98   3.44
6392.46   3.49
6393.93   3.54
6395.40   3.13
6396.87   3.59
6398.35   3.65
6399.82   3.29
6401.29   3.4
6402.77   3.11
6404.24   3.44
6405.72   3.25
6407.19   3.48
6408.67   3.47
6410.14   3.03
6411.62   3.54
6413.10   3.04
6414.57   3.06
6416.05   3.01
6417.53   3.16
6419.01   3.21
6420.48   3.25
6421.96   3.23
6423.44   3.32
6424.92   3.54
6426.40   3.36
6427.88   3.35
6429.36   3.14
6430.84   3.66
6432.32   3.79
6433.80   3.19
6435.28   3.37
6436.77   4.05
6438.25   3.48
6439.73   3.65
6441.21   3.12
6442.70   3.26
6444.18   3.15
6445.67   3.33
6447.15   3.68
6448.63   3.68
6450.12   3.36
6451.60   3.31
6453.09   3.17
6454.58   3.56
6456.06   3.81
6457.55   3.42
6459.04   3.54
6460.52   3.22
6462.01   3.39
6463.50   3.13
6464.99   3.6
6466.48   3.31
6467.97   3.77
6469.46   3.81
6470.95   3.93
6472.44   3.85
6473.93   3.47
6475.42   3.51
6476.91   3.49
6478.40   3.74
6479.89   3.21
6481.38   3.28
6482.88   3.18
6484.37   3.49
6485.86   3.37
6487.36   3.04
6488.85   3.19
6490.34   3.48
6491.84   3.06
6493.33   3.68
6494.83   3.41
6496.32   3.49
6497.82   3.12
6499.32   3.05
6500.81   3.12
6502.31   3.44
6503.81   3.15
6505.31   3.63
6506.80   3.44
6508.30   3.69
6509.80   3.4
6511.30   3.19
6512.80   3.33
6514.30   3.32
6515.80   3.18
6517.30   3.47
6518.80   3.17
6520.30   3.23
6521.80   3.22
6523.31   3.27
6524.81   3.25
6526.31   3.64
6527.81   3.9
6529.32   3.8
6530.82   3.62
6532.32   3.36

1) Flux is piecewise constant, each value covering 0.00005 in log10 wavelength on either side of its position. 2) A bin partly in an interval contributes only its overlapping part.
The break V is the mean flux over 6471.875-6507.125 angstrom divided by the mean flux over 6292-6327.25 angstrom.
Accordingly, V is 0.92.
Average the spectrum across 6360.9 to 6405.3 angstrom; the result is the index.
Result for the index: 3.45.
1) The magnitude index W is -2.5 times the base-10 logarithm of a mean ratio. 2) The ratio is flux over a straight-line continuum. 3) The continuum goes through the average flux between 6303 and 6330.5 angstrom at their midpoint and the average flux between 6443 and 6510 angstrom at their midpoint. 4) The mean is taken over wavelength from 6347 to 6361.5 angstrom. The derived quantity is -0.02 mag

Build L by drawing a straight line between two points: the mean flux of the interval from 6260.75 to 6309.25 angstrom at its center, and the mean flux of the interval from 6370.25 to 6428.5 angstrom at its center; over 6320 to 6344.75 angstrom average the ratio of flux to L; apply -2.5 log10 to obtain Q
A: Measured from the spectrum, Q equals -0.05 mag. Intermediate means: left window 3.67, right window 3.38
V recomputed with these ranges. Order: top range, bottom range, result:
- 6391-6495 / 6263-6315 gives 0.93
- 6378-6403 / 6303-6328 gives 0.94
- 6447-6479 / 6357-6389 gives 1.01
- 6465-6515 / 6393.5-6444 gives 1.02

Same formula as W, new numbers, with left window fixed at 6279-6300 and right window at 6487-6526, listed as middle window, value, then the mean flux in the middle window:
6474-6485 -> -0.02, 3.42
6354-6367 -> -0.05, 3.68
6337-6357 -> -0.04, 3.67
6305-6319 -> -0.03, 3.67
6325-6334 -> -0.11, 3.92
